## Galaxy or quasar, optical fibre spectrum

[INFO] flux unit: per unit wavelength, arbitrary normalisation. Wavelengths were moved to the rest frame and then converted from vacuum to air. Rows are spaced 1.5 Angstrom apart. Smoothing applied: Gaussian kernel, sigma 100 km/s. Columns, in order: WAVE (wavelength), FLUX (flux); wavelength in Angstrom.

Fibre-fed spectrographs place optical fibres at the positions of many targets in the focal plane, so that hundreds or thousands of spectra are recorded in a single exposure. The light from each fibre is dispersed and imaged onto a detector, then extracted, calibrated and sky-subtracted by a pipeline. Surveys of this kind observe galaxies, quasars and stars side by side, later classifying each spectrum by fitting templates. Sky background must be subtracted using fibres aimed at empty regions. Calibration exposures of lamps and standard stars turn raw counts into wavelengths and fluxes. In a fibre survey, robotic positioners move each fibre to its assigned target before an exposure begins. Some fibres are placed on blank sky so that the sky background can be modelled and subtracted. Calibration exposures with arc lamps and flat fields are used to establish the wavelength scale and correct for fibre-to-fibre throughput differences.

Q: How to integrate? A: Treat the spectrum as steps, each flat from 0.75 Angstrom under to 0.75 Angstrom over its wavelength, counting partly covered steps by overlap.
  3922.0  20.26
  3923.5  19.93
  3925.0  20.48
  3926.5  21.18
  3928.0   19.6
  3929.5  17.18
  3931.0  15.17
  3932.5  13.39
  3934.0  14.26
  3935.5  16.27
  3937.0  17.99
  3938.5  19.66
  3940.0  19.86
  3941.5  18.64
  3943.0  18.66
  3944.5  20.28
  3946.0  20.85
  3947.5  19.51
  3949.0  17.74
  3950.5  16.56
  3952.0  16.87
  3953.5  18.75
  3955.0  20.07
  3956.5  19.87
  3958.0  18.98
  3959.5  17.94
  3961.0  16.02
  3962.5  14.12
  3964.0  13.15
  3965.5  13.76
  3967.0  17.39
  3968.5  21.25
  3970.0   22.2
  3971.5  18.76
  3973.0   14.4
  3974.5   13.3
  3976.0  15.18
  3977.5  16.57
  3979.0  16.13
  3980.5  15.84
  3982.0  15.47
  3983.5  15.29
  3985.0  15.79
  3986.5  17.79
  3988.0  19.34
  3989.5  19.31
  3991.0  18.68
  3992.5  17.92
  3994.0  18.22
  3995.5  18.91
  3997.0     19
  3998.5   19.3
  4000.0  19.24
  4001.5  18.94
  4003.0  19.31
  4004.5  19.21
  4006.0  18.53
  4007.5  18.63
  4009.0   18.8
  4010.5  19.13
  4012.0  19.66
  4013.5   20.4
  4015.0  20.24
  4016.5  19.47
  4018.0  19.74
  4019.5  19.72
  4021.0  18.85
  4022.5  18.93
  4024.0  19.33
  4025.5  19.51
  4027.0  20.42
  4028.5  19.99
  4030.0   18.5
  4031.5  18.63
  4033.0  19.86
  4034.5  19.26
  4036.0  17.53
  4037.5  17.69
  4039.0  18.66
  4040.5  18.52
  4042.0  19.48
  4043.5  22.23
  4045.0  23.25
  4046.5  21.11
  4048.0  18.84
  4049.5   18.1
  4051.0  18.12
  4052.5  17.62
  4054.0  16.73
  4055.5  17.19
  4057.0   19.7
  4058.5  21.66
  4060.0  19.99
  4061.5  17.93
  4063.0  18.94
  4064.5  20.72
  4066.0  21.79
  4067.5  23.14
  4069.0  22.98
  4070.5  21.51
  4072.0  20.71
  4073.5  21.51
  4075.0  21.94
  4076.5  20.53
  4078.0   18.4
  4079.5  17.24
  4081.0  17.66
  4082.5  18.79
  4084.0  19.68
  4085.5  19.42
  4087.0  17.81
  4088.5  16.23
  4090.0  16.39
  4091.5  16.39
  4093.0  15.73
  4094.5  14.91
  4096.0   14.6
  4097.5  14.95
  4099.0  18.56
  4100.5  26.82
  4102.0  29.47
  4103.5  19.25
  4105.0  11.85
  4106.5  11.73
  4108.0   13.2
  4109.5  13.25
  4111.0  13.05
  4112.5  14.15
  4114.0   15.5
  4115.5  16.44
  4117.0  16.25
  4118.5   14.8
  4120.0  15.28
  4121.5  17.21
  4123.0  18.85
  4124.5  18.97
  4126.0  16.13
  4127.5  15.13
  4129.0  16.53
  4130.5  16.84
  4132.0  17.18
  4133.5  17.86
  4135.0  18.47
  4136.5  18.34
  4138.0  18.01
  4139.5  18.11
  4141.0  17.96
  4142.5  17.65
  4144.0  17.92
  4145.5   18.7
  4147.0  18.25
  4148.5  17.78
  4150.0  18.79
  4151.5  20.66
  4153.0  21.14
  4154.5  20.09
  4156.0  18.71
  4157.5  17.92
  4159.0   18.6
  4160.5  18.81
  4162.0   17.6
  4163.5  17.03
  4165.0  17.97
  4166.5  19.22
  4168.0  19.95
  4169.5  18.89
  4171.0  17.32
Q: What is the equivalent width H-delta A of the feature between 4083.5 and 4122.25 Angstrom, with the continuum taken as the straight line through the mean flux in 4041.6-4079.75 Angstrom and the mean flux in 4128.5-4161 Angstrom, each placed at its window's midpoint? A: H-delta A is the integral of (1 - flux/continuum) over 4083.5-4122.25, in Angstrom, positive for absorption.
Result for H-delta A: 5.27 Angstrom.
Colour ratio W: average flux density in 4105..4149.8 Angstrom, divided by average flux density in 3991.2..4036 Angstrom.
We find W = 0.86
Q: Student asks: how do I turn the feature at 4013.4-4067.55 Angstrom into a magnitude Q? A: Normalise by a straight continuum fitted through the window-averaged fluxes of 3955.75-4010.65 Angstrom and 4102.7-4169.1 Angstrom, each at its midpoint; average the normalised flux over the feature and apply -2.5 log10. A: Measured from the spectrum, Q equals -0.12 mag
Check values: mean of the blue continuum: 17.6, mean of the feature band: 19.5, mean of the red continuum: 17.2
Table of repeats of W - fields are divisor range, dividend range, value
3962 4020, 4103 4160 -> 0.95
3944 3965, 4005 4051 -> 1.09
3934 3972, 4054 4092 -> 1.08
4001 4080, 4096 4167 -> 0.90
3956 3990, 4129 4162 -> 1.09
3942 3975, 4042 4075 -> 1.14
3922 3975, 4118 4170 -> 1.01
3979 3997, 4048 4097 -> 1.08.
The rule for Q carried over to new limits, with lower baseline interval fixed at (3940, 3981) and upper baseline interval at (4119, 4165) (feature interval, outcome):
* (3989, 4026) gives -0.087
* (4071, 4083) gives -0.105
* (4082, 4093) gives 0.013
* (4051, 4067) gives -0.084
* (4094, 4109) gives 0.024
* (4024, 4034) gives -0.102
